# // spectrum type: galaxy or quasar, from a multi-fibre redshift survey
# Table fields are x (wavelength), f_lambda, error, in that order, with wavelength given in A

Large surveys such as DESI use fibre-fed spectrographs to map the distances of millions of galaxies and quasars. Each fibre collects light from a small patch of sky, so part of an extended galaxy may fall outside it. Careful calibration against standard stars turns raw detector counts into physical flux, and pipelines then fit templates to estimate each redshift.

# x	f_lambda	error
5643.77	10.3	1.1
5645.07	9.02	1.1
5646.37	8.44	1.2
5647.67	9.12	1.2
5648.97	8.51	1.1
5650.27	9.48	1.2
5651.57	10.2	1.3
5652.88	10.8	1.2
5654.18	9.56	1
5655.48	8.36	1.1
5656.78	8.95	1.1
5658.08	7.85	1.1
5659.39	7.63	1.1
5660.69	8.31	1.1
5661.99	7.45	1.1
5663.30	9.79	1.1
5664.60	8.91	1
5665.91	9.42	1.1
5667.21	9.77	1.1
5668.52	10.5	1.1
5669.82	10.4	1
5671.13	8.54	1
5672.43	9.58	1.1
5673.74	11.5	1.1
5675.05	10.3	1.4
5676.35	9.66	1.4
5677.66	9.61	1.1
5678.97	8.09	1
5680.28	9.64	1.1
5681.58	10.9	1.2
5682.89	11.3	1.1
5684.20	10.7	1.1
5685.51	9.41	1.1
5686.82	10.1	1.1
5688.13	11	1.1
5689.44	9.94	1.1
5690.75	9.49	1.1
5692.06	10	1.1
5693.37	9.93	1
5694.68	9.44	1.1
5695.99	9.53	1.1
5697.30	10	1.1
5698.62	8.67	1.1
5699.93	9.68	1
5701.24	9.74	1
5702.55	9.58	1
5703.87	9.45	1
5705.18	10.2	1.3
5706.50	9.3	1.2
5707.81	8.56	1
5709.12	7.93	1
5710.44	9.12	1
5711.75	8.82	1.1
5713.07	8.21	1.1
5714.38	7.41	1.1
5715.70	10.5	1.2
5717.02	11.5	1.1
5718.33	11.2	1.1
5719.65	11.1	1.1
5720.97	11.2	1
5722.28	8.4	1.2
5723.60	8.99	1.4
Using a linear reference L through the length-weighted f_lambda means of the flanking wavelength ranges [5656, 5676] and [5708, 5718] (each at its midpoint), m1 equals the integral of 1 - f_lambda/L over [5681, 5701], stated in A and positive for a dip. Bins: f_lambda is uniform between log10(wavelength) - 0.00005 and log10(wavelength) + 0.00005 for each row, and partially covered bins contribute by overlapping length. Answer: -1.76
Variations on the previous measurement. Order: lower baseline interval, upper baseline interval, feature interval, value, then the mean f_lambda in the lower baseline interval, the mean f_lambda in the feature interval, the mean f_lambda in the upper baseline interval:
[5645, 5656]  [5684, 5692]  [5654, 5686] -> 0.9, 9.3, 9.45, 10.1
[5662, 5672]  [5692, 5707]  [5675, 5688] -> -0.6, 9.48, 10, 9.61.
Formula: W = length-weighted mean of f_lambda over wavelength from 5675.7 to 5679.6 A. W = 9.12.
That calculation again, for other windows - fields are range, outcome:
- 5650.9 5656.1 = 9.73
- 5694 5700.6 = 9.47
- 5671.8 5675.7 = 10.5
